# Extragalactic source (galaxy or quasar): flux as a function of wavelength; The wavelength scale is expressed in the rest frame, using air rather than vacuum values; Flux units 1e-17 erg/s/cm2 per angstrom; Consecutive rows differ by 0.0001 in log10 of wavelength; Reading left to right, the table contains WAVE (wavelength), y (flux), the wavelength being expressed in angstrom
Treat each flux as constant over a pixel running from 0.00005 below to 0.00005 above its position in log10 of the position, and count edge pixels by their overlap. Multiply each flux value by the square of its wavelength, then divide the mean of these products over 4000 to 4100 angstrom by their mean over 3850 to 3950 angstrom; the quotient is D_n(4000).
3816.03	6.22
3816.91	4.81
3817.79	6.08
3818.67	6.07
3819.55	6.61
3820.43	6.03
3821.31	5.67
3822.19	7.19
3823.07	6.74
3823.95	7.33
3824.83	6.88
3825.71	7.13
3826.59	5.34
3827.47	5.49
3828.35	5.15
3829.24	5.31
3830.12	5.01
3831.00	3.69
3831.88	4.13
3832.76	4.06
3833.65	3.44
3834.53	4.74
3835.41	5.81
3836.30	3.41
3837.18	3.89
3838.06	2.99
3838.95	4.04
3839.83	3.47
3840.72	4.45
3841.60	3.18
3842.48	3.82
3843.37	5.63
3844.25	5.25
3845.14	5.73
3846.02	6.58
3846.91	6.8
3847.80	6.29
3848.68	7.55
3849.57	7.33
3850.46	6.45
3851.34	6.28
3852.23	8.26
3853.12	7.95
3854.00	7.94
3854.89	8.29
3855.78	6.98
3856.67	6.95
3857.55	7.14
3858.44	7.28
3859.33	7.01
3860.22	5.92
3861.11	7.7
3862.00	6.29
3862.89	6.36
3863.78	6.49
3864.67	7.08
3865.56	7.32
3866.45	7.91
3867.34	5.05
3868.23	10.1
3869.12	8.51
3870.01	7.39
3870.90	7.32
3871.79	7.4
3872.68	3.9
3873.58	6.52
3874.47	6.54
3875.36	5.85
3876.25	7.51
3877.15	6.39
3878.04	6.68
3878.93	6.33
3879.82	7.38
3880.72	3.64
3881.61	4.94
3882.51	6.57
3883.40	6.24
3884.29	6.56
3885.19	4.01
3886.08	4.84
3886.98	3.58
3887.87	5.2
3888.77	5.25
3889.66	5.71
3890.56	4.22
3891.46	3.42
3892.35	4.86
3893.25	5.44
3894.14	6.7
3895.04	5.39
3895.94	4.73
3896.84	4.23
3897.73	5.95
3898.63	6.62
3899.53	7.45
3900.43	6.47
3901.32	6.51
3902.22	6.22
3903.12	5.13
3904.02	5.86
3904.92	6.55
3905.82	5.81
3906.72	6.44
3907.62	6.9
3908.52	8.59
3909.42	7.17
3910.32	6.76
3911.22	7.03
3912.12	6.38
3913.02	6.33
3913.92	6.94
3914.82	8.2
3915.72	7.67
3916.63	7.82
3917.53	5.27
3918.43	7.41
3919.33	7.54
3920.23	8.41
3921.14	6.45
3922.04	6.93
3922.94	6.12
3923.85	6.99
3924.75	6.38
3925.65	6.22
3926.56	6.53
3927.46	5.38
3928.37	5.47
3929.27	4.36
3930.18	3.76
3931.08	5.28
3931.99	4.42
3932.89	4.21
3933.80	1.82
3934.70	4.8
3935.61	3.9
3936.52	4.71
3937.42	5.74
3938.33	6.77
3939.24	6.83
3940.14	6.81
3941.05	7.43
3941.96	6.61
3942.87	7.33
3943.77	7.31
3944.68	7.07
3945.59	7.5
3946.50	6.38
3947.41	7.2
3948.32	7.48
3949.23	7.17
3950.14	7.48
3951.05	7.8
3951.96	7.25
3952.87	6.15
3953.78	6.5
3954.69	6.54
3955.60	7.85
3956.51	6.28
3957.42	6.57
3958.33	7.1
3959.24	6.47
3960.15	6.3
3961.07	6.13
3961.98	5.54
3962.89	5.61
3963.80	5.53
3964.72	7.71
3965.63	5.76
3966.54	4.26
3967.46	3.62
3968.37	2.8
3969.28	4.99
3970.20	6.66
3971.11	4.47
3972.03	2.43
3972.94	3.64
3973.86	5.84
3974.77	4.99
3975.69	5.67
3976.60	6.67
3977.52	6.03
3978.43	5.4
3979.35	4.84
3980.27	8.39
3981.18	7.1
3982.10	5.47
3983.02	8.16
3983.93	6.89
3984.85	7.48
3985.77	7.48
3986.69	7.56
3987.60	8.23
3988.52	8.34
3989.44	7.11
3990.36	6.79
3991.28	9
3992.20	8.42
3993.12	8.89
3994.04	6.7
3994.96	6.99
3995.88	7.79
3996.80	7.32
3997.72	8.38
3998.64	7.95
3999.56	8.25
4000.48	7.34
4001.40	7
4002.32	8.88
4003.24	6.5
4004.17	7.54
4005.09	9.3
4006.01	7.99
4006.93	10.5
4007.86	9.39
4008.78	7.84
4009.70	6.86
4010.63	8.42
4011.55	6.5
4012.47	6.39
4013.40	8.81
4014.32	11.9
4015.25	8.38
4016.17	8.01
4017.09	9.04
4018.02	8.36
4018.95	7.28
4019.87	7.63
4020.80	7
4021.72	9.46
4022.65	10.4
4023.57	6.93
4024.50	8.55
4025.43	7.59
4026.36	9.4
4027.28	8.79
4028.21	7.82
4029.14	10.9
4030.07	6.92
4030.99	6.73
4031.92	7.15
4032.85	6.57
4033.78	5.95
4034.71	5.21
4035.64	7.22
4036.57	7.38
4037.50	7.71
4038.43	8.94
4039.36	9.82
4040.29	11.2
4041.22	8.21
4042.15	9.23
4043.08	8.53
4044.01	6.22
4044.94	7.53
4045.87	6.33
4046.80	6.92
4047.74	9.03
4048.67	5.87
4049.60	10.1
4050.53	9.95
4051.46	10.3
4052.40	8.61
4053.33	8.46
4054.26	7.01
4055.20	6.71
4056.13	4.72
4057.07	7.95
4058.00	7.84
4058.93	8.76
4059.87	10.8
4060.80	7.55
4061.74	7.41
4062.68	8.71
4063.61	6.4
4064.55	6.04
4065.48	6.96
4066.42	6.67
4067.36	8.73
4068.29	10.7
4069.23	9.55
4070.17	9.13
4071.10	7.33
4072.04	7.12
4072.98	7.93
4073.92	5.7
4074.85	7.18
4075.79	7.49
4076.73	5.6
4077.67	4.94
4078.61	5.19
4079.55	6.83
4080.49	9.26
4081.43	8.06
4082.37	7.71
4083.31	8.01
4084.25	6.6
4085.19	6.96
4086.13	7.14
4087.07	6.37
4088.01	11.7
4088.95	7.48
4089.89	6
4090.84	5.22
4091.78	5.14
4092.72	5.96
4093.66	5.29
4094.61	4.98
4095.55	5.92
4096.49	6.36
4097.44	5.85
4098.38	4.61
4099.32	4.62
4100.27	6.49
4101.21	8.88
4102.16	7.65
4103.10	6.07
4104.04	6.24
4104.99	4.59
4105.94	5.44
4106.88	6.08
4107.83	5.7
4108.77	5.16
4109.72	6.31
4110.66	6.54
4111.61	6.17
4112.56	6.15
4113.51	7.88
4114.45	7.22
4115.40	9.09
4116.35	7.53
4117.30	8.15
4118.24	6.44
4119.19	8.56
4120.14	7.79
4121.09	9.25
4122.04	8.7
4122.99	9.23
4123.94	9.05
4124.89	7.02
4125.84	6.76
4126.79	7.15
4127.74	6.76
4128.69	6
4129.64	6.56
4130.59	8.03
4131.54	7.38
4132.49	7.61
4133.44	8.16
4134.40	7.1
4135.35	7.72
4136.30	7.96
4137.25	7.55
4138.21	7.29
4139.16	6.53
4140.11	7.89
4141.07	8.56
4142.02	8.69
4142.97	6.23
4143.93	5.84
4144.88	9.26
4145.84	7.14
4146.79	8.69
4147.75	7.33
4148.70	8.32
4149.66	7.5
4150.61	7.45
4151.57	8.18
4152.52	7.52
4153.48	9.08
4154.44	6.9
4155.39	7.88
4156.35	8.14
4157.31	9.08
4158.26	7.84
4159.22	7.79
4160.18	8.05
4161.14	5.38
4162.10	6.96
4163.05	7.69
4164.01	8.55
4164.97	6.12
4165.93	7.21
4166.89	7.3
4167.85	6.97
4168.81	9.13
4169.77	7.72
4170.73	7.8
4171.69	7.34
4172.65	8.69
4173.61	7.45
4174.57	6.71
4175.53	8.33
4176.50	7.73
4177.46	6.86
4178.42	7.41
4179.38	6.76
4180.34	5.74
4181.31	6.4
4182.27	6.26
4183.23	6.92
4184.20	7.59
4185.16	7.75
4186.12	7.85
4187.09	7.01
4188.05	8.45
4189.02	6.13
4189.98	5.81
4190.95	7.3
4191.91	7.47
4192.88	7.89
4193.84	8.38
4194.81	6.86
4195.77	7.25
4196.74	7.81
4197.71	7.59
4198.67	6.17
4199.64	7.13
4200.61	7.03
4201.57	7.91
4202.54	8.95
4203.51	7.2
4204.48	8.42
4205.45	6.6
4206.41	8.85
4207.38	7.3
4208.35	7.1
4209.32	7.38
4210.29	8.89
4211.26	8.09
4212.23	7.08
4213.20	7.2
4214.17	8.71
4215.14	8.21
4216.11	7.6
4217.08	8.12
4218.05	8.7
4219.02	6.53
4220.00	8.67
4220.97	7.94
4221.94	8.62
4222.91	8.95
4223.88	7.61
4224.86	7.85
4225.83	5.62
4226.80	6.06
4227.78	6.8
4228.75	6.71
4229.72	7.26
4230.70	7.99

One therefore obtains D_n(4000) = 1.3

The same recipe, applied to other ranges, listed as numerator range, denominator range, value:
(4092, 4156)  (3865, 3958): 1.27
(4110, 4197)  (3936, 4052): 1.11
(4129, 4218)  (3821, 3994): 1.39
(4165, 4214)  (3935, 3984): 1.35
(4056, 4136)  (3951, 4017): 1.08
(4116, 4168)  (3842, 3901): 1.39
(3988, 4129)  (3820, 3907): 1.40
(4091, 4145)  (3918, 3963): 1.21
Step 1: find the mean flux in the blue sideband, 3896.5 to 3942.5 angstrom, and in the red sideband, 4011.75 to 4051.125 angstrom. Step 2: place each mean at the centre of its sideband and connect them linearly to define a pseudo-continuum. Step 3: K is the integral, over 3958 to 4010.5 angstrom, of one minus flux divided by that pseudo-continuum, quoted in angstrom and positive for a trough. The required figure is 4.0 angstrom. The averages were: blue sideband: 6.19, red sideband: 8.12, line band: 6.79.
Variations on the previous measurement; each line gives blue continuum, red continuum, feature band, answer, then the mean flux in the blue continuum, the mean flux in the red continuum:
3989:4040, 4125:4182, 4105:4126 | 1.08 angstrom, 8.01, 7.49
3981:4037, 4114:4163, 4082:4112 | 5.44 angstrom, 7.87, 7.69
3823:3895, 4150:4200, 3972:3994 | -0.91 angstrom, 5.92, 7.42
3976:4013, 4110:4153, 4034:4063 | -1.86 angstrom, 7.55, 7.59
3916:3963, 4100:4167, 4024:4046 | -3.52 angstrom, 6.31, 7.39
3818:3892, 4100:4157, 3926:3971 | 3.33 angstrom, 5.96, 7.39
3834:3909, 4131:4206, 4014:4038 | -4.17 angstrom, 6.06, 7.5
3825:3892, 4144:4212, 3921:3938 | 2.81 angstrom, 5.9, 7.53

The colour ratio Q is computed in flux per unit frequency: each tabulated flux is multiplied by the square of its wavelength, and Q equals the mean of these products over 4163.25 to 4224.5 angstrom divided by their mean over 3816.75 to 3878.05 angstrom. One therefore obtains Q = 1.47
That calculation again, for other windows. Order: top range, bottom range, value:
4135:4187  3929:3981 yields 1.42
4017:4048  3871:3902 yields 1.51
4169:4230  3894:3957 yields 1.34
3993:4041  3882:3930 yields 1.39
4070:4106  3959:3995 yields 1.12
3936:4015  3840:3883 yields 1.11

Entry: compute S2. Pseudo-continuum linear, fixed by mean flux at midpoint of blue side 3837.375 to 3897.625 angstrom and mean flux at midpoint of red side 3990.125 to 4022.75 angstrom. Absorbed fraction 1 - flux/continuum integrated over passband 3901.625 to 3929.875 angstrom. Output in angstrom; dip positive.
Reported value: 0.7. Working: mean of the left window 6.07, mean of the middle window 6.6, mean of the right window 8.13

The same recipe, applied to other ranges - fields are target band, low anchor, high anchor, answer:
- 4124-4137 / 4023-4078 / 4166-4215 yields 0.5 angstrom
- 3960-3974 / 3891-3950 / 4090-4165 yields 3.0 angstrom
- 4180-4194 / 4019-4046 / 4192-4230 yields 1.0 angstrom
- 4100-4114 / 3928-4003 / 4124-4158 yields 1.9 angstrom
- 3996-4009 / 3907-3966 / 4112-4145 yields -2.5 angstrom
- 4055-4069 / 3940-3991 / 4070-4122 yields -2.3 angstrom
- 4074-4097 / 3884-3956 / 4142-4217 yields 1.1 angstrom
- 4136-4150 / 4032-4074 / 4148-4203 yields -0.1 angstrom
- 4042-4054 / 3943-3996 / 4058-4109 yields -2.4 angstrom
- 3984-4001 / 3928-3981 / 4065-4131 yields -4.4 angstrom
